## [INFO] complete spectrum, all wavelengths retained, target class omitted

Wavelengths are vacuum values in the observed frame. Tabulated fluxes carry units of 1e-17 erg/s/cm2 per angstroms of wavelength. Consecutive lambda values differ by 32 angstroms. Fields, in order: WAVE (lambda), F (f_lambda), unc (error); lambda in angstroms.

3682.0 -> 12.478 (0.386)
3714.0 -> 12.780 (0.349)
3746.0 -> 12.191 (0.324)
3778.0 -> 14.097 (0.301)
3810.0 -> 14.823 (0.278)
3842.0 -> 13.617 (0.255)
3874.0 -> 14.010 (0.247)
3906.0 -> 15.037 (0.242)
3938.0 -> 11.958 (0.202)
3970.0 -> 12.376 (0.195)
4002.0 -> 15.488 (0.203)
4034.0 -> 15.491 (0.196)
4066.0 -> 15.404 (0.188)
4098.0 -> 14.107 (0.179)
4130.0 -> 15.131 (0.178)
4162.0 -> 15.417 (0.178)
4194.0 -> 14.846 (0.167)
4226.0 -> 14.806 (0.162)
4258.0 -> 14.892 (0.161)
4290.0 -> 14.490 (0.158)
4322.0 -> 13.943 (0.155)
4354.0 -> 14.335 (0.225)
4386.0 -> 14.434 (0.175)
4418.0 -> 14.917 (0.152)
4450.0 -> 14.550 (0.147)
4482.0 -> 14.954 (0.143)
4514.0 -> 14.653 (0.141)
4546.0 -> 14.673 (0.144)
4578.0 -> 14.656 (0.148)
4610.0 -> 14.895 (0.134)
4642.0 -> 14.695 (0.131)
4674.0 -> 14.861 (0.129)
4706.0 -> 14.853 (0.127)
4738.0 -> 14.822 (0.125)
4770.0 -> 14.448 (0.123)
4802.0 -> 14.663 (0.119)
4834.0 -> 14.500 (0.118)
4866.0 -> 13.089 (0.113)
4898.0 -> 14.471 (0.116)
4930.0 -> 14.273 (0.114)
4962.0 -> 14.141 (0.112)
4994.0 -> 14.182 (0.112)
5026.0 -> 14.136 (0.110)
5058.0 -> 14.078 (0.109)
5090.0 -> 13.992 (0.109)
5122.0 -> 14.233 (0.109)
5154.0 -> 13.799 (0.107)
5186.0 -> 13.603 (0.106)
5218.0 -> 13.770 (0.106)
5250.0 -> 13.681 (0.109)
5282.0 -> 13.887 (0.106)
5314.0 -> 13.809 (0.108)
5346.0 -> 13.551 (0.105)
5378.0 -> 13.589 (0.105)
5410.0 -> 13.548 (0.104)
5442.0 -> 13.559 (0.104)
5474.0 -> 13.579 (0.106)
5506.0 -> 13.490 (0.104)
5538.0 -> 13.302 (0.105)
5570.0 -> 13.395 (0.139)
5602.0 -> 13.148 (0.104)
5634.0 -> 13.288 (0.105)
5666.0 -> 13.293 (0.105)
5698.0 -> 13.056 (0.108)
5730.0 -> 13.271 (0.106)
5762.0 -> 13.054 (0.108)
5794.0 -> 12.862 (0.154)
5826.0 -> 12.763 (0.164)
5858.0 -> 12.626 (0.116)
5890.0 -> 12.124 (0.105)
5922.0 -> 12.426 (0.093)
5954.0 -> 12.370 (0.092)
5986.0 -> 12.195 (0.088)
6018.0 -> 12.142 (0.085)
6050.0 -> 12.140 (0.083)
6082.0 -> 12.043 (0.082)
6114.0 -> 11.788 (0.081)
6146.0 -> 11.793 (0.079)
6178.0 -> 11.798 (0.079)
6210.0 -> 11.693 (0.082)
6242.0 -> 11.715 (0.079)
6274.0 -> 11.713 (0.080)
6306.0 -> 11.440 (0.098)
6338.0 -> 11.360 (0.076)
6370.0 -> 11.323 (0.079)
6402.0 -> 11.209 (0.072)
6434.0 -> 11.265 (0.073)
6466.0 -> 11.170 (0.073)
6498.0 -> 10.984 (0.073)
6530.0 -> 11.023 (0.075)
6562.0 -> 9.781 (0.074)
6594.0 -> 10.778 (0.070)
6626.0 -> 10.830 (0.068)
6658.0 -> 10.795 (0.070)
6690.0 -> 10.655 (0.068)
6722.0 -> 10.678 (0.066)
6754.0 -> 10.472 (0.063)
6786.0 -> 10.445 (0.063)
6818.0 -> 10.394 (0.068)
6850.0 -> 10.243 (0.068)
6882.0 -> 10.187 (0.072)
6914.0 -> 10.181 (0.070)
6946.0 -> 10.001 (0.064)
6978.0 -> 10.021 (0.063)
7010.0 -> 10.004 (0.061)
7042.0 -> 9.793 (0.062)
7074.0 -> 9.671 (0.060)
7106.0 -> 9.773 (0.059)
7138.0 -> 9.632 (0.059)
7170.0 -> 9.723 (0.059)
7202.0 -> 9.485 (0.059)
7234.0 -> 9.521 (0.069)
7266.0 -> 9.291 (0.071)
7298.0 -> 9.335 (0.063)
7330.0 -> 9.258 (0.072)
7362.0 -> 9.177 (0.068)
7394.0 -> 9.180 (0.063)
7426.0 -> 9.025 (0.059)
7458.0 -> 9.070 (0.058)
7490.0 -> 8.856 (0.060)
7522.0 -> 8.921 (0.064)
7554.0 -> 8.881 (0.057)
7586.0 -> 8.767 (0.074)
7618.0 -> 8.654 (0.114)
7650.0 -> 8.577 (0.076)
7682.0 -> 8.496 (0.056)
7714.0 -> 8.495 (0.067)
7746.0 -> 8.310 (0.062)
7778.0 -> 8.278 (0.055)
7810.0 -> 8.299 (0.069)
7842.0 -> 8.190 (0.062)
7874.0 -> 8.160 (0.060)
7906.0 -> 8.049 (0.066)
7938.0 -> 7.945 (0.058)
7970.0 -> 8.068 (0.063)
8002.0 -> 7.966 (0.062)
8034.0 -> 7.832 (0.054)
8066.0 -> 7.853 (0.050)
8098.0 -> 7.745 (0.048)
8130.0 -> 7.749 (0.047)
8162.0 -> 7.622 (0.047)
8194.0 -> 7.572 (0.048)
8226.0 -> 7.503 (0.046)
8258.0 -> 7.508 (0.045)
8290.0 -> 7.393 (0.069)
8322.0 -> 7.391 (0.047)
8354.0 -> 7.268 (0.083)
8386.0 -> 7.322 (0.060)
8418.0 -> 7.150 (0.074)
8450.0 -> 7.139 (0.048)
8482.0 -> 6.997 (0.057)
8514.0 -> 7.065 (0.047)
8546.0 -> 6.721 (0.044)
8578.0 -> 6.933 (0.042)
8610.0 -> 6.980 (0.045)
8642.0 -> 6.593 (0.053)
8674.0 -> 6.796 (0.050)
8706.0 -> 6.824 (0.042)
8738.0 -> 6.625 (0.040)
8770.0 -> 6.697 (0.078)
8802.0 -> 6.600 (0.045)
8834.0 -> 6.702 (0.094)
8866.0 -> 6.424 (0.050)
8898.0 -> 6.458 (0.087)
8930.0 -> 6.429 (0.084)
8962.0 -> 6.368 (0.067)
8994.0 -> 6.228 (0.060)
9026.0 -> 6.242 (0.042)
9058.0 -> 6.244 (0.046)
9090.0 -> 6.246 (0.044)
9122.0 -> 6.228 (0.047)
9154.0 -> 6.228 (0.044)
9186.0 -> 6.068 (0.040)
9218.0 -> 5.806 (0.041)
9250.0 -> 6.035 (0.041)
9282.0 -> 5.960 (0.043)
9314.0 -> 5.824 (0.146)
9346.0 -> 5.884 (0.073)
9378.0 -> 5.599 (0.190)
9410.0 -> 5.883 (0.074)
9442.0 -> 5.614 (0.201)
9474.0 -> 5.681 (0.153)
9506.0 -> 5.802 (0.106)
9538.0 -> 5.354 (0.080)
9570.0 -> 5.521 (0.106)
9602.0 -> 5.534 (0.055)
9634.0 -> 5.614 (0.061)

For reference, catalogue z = -0.001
